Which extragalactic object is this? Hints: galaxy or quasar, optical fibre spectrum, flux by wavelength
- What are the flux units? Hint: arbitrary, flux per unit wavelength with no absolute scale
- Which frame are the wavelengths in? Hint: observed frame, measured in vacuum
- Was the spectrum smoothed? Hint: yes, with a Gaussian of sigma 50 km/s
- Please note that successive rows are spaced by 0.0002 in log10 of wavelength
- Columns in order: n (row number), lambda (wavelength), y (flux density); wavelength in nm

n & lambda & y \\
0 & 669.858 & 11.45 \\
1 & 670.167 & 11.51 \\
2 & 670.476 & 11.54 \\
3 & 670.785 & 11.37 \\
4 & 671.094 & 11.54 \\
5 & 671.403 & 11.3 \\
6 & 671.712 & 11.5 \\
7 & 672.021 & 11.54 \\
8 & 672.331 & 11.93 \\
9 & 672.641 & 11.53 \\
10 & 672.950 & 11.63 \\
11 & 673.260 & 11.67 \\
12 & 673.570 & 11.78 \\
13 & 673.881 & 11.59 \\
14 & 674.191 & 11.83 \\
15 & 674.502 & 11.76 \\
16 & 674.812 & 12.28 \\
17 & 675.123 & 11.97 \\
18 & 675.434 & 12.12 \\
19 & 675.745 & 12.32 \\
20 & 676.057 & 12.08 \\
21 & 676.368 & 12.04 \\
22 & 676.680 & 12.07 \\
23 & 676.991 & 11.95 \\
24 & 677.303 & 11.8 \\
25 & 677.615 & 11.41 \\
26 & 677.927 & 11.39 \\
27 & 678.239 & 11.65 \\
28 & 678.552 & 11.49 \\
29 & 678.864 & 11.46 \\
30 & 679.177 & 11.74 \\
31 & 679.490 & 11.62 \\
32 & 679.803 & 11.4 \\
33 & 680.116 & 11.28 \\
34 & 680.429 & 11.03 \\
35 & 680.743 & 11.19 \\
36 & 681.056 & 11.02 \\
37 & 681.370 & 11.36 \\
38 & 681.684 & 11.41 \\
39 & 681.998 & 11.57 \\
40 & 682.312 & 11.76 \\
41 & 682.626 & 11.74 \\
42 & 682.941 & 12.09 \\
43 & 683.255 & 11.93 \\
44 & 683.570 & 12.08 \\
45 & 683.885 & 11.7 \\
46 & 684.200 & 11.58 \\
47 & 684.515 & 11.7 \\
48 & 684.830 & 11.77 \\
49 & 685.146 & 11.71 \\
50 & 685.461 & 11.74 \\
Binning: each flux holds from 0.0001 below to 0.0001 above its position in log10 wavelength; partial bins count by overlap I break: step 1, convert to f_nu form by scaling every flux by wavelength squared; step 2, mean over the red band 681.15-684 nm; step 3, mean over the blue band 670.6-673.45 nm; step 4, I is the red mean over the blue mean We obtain 1.05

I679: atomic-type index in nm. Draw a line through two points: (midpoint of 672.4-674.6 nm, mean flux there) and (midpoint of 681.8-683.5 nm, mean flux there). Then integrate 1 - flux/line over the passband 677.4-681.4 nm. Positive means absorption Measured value 0.13 nm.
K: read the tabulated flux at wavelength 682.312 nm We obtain 11.76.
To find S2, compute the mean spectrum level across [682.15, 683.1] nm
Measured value 11.9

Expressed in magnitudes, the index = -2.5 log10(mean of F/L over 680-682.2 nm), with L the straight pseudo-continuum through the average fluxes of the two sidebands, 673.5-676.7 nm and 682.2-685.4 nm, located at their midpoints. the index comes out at 0.055 mag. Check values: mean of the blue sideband 12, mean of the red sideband 11.8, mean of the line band 11.3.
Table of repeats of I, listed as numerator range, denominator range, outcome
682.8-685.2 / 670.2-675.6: 1.04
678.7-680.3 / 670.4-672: 1.03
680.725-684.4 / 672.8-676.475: 1.00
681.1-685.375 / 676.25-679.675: 1.02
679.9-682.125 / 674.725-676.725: 0.94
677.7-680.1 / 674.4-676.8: 0.96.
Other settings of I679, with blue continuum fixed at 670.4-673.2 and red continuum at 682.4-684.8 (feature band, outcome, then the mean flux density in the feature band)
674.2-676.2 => -0.076 nm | 12.1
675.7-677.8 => -0.047 nm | 11.9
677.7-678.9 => 0.021 nm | 11.5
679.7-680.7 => 0.045 nm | 11.2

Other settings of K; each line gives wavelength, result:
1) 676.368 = 12.04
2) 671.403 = 11.3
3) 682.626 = 11.74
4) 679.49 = 11.62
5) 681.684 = 11.41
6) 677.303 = 11.8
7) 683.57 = 12.08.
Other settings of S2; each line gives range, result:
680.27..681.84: 11.2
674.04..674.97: 12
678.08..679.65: 11.6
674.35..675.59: 12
